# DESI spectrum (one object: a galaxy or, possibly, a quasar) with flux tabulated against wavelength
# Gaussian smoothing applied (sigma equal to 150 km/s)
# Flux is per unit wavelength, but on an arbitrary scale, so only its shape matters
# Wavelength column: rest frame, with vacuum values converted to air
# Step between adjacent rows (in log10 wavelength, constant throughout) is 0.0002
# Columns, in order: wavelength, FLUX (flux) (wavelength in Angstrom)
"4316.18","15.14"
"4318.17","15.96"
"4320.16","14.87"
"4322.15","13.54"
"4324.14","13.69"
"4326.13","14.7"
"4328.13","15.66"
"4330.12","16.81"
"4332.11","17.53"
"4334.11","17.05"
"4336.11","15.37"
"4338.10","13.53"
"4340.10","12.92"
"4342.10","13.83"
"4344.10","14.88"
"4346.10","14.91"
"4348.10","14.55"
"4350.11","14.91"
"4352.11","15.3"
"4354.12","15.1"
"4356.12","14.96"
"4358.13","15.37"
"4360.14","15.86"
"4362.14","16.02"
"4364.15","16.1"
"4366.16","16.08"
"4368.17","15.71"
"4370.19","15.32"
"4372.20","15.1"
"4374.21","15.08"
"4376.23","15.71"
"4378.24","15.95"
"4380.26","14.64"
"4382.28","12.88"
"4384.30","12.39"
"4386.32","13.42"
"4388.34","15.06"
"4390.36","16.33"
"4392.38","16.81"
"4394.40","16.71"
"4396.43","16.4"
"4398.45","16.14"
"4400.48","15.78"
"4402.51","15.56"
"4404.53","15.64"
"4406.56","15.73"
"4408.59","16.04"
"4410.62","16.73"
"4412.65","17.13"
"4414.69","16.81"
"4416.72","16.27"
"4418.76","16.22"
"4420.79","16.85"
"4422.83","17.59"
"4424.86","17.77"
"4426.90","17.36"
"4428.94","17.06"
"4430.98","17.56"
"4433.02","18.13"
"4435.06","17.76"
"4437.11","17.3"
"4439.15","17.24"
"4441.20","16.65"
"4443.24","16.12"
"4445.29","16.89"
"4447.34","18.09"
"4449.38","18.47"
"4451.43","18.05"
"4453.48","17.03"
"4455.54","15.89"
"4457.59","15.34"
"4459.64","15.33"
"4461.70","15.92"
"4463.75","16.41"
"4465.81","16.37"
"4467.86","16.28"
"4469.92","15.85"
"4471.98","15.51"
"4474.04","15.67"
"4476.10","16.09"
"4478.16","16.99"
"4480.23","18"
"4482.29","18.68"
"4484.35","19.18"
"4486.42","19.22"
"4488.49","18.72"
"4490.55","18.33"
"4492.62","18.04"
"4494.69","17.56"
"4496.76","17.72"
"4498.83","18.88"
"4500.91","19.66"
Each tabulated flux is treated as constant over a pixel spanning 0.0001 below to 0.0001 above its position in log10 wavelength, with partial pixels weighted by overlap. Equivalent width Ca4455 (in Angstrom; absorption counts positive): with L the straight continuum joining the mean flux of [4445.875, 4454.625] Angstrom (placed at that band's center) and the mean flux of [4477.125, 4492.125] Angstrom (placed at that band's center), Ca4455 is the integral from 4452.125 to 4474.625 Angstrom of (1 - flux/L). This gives 2.6 Angstrom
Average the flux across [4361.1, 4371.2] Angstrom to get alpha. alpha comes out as 15.9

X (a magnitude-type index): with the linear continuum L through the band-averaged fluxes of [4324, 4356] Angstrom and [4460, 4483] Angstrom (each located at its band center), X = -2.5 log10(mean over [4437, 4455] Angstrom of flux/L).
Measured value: -0.07 mag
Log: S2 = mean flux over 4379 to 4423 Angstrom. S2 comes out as 15.7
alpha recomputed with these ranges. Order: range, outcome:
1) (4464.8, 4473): 16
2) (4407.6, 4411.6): 16.4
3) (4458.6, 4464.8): 15.9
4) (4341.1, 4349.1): 14.5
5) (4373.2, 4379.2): 15.6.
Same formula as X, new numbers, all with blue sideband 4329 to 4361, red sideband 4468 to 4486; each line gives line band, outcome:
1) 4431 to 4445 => -0.05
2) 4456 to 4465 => 0.07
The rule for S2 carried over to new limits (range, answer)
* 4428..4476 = 16.7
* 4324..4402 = 15.3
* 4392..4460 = 16.8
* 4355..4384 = 15.3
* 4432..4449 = 17.3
